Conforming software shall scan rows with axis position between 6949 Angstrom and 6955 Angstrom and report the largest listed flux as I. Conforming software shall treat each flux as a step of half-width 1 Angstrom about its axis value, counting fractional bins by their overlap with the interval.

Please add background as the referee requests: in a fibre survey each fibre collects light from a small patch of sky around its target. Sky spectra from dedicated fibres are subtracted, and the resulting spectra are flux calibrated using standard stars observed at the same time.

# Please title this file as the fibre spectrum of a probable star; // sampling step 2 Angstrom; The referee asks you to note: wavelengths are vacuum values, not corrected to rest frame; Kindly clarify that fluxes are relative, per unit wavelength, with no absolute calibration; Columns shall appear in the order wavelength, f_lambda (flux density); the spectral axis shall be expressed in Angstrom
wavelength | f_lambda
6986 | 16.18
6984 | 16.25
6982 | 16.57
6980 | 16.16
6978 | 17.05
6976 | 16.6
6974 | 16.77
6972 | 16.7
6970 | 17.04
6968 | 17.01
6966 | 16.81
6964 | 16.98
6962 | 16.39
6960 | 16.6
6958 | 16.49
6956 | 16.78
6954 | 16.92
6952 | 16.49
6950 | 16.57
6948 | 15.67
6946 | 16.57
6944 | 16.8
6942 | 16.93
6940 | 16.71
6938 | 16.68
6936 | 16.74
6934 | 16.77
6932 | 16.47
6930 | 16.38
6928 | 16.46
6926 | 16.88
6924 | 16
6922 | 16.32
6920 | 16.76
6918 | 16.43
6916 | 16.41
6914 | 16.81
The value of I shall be 16.92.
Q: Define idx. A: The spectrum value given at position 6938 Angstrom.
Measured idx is 16.68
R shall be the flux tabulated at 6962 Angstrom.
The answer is 16.39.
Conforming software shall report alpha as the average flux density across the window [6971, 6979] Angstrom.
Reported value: 16.8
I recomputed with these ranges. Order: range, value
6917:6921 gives 16.76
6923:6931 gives 16.88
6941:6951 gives 16.93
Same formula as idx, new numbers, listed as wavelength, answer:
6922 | 16.32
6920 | 16.76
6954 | 16.92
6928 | 16.46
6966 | 16.81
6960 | 16.6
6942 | 16.93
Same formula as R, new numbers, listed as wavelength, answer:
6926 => 16.88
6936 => 16.74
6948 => 15.67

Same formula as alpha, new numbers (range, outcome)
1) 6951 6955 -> 16.7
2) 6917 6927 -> 16.5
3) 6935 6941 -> 16.7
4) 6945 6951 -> 16.3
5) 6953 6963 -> 16.6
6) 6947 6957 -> 16.5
